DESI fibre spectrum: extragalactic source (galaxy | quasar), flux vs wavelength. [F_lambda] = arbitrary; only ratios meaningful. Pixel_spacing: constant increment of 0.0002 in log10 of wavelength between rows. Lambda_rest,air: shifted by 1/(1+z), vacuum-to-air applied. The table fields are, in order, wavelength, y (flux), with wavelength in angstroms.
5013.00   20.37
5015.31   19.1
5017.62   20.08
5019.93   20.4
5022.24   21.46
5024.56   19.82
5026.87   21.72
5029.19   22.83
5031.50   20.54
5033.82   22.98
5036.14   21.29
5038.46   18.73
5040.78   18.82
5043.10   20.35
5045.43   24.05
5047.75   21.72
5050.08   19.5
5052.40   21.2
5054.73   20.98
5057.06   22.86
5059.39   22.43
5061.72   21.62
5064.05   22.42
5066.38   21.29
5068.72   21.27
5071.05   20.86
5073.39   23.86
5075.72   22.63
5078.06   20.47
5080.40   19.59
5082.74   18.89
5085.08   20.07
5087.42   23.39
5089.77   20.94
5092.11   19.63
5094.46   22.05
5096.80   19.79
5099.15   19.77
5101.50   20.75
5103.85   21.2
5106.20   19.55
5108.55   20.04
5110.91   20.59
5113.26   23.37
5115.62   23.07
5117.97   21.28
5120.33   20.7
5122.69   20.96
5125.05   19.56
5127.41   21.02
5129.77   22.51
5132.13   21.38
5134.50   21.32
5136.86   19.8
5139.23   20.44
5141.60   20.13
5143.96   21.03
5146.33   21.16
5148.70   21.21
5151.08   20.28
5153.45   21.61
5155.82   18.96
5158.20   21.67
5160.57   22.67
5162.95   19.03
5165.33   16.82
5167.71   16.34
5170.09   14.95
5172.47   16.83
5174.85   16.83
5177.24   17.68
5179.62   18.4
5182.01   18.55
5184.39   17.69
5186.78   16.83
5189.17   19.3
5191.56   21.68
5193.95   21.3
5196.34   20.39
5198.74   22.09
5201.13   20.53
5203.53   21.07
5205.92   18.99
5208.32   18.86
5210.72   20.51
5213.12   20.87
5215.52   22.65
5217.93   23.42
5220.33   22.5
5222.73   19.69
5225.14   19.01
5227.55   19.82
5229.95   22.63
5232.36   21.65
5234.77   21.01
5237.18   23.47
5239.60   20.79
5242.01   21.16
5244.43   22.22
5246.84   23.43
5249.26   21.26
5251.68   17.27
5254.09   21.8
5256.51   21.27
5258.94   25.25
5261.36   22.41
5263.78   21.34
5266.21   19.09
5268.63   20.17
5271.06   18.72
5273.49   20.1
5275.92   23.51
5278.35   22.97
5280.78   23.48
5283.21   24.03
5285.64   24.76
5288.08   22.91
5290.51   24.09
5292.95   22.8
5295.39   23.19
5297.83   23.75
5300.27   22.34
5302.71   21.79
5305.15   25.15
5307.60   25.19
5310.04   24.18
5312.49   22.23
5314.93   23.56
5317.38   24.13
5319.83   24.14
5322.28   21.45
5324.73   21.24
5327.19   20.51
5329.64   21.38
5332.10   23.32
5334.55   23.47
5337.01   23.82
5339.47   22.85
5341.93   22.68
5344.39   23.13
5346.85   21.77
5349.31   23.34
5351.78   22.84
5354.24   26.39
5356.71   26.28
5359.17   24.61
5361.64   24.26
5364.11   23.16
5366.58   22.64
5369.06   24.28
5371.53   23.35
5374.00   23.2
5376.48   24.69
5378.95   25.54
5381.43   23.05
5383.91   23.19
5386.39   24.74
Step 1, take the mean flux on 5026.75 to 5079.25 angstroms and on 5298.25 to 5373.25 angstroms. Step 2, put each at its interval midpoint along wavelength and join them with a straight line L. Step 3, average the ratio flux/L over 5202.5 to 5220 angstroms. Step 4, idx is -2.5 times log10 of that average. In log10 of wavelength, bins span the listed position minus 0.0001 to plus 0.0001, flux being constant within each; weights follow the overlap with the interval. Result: 0.08 mag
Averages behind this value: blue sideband 21.5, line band 21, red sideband 23.3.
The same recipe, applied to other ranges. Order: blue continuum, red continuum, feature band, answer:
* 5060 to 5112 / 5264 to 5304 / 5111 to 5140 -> -0.002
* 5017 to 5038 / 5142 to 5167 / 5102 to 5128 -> -0.021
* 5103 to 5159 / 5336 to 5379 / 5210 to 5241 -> 0.036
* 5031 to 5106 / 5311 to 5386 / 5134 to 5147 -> 0.056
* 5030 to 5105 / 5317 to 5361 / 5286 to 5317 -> -0.027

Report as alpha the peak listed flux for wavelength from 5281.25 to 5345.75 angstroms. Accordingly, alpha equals 25.19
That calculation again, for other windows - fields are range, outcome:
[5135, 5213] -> 22.67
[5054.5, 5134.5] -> 23.86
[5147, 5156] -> 21.61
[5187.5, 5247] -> 23.47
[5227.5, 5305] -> 25.25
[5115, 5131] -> 23.07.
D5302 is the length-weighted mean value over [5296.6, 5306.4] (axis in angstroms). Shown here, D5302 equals 23.3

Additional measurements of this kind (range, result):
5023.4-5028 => 20.8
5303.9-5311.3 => 24.8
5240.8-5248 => 22.3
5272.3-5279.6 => 22.2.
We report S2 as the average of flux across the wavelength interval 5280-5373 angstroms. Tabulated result 23.4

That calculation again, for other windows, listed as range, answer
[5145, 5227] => 19.7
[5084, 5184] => 20.1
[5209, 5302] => 21.9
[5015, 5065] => 21.2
